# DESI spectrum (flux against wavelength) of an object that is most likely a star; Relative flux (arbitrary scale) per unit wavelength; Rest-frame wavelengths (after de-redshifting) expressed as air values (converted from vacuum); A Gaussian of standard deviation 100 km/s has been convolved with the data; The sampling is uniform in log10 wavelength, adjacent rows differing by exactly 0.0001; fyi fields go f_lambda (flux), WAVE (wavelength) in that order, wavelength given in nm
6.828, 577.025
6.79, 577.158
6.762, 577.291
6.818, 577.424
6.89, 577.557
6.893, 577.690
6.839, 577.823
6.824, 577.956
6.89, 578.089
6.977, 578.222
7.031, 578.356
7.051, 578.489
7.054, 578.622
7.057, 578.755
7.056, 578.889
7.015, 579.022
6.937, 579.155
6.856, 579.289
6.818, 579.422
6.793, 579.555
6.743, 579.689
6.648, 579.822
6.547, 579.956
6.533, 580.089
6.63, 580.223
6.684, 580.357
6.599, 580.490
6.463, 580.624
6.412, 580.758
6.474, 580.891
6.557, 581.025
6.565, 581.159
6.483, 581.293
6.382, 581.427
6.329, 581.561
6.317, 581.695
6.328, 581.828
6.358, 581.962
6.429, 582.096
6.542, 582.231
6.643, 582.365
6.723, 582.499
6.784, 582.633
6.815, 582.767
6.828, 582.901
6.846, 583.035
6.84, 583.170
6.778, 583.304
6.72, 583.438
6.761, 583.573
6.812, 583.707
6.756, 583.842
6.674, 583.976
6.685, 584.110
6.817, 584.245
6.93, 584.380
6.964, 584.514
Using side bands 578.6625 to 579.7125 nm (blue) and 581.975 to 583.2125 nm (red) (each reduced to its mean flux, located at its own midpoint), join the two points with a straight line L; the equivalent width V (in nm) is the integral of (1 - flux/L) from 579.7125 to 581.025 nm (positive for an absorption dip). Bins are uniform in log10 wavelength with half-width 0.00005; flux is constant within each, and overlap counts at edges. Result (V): 0.05 nm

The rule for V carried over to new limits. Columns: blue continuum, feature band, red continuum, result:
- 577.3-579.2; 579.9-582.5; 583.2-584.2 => 0.13 nm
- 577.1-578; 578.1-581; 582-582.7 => -0.02 nm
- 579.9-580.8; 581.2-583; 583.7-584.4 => 0.03 nm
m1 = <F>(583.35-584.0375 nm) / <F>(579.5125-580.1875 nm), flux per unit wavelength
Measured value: 1.0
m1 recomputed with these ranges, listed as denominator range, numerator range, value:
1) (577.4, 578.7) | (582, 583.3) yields 0.97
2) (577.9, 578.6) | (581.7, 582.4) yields 0.93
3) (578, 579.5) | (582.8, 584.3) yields 0.97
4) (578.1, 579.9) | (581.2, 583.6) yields 0.95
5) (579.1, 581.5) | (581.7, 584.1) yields 1.01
